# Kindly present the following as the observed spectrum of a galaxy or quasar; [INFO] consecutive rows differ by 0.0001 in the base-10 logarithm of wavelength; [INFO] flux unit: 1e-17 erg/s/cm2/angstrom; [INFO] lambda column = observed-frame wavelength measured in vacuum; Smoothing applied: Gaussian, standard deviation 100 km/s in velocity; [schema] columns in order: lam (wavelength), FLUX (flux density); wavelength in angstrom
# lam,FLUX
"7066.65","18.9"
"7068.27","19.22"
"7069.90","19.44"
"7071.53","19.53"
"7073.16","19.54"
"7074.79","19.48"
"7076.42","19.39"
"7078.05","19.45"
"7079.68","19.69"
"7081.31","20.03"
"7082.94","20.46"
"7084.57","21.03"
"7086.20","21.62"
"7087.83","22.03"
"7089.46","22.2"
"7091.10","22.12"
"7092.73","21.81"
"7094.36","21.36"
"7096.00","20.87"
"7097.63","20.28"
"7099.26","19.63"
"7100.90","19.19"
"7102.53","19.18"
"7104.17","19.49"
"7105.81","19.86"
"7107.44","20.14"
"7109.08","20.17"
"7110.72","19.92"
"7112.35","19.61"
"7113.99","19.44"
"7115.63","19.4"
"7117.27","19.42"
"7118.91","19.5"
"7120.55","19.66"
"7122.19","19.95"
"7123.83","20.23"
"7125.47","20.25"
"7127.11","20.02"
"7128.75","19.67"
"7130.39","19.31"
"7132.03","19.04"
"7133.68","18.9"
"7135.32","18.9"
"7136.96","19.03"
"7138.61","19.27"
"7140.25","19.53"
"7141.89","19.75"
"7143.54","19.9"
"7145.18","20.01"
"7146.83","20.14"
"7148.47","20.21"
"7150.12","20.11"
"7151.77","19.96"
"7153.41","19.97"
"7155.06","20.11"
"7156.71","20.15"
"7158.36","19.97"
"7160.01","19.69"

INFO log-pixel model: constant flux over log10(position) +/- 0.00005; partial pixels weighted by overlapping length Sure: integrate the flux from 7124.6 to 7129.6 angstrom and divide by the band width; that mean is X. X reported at 20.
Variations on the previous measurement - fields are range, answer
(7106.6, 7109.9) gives 20.2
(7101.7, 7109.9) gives 19.8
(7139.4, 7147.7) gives 19.9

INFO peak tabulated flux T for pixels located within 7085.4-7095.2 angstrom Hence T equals 22.2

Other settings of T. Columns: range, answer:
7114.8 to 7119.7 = 19.5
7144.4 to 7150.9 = 20.21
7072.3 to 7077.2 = 19.54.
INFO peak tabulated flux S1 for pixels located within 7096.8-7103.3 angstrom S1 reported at 20.28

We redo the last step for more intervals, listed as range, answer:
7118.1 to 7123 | 19.95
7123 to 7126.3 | 20.25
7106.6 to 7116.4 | 20.17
